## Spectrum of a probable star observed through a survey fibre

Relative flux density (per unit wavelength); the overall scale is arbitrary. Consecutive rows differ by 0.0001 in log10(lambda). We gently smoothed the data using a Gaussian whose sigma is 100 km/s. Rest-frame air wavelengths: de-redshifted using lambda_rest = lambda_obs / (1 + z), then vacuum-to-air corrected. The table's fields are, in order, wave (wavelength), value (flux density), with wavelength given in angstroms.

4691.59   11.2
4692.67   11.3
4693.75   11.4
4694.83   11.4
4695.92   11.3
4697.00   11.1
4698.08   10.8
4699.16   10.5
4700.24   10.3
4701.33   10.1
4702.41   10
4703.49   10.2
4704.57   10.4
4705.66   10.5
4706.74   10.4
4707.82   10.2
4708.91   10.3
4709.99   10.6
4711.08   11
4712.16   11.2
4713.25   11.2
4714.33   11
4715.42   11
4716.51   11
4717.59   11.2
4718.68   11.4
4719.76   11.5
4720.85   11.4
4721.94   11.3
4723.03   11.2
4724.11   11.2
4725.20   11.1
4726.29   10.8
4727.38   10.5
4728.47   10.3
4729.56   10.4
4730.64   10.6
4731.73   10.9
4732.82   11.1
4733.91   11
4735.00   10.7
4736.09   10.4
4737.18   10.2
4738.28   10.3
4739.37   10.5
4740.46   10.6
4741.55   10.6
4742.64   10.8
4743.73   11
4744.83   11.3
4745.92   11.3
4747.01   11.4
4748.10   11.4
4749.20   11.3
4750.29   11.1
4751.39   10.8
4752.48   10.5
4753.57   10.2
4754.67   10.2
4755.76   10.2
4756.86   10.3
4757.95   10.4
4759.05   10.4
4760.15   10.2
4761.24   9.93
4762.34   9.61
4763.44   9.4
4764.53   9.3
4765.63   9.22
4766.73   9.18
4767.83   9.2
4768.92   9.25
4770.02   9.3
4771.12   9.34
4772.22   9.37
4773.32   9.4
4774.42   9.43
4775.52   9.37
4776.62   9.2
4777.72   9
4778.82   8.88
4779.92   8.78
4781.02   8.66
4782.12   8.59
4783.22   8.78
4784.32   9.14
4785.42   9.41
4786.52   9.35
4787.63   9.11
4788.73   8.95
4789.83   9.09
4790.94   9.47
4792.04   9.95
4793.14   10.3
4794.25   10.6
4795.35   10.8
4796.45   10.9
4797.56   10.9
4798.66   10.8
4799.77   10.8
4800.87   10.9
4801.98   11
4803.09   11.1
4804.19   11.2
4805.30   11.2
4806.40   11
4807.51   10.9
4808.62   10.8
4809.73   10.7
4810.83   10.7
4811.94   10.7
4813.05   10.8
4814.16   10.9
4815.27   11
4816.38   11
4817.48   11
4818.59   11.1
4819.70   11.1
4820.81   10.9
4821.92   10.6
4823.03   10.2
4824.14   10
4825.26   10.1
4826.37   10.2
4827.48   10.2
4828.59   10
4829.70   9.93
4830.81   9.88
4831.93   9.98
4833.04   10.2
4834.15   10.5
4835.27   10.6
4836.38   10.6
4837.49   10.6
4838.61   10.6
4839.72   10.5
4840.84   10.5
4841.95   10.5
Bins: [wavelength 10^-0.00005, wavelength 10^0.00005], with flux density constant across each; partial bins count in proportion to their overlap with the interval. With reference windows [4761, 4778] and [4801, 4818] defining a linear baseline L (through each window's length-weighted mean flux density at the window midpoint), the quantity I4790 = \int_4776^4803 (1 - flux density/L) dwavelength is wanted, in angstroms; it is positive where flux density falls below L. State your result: 1.1 angstroms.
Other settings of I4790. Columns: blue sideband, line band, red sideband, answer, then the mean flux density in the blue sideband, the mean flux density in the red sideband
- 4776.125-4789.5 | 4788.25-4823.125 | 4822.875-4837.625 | -4.0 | 8.99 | 10.2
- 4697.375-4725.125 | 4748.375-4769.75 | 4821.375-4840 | 1.1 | 10.8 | 10.3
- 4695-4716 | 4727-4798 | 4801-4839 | 4.1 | 10.6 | 10.6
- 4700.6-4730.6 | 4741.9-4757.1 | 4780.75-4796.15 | -1.0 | 10.8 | 9.49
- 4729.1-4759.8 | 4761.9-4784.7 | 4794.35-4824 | 3.4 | 10.7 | 10.9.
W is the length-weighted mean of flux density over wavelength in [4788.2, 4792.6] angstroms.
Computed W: 9.38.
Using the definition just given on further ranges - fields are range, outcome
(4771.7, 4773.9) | 9.38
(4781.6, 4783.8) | 8.7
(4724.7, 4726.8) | 10.9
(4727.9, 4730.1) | 10.4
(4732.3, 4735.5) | 10.9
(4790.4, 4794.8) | 10.1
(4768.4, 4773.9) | 9.32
